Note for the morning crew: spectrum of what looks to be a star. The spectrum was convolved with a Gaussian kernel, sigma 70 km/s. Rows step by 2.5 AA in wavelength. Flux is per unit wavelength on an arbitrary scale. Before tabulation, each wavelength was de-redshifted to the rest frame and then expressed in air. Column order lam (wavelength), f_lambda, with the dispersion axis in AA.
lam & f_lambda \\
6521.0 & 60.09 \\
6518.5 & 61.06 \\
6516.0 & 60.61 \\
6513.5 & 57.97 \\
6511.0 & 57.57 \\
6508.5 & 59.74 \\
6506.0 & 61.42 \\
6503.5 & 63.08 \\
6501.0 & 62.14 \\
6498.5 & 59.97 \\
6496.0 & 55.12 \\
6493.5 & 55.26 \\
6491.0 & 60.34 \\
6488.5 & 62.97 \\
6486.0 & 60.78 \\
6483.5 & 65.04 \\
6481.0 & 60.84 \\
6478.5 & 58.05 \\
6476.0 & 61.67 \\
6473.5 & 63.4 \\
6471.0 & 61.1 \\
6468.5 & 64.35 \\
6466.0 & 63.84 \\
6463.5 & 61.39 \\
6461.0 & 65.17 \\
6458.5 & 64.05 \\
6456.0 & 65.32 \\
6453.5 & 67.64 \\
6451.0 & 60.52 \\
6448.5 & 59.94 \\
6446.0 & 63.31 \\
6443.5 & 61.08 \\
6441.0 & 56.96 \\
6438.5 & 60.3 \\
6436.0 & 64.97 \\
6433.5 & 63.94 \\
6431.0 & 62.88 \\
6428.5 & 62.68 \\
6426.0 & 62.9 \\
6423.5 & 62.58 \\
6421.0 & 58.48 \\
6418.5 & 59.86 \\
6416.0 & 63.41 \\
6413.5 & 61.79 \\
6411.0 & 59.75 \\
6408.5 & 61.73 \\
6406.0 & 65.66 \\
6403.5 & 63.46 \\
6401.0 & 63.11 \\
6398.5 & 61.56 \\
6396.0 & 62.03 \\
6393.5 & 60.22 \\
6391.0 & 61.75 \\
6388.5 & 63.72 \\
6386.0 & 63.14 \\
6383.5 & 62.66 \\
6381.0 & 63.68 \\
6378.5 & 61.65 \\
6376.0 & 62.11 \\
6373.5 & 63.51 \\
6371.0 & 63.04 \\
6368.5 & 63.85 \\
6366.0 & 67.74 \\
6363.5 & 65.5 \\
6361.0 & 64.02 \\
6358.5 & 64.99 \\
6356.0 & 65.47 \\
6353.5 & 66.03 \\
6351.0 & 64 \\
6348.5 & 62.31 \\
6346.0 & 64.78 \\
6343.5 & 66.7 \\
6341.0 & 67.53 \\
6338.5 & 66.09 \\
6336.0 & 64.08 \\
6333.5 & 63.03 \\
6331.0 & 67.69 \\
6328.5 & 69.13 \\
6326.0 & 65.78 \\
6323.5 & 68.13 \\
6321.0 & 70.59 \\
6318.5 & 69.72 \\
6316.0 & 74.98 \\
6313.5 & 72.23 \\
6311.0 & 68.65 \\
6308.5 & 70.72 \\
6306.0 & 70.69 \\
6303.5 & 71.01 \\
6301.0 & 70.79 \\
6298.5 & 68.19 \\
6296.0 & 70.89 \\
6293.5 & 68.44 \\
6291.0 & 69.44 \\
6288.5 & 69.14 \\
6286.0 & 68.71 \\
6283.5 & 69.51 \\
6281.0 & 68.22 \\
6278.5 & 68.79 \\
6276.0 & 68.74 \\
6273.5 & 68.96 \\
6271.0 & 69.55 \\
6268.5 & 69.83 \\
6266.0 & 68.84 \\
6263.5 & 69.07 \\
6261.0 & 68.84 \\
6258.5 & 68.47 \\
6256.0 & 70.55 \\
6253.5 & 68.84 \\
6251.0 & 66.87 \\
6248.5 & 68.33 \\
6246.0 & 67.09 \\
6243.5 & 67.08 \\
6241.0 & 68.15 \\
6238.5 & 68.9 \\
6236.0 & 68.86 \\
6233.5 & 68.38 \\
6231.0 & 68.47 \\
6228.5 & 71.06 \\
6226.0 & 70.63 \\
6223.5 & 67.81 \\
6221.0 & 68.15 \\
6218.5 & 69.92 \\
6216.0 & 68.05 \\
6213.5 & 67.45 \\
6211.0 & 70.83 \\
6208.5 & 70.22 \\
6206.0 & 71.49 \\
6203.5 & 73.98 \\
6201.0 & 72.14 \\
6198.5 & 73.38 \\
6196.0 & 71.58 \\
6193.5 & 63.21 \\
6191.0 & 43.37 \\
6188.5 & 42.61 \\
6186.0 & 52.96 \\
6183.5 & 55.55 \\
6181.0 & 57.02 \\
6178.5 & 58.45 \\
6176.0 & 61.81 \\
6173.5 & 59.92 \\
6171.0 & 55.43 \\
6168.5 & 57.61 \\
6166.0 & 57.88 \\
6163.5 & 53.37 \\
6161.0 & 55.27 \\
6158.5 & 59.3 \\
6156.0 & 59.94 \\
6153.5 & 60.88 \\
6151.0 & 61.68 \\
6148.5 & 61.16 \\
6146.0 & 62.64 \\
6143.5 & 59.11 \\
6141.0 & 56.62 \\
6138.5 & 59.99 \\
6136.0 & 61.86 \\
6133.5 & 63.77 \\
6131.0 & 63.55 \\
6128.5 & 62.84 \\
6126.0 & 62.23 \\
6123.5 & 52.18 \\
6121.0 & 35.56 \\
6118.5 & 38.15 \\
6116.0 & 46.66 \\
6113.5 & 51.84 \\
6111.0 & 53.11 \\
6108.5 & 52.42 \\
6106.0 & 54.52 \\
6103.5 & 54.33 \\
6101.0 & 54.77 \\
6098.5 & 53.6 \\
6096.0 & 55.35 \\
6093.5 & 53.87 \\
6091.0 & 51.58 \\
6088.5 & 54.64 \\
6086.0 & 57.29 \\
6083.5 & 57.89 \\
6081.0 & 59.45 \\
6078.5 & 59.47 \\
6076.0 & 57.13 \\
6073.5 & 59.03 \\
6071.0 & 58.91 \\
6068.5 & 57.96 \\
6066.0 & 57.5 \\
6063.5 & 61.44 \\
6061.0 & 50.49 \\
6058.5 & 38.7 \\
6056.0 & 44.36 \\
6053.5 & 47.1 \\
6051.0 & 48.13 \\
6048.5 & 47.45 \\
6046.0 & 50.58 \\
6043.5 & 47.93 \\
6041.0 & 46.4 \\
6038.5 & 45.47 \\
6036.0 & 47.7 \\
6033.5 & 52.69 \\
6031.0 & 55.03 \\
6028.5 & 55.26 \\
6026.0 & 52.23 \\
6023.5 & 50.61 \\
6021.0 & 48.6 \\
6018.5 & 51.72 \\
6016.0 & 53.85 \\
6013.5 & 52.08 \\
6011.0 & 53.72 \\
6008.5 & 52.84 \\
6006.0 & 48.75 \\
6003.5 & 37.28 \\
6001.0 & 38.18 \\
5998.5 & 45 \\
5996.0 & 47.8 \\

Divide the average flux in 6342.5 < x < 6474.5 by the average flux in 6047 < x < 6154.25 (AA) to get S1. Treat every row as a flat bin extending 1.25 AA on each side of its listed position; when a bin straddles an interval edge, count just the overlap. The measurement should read 1.15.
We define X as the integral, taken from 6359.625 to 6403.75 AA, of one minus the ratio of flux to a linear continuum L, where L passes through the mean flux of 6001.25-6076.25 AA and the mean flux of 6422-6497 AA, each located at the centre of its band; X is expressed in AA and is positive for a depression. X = -2.4 AA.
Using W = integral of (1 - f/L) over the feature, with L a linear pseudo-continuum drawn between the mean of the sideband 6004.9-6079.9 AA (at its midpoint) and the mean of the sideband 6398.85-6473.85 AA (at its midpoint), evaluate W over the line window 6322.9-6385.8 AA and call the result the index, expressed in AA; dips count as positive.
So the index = -4.8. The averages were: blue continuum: 51.8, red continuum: 62.5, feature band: 64.9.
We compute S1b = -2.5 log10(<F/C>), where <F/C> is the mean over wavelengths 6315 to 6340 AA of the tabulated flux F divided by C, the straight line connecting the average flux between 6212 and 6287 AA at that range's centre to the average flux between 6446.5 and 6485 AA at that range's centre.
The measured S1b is -0.02 mag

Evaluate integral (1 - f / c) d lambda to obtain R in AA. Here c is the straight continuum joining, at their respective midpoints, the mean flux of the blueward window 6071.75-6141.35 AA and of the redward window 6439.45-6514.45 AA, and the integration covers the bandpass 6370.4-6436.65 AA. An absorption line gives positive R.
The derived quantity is -2.6 AA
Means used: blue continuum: 55.1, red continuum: 61.3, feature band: 62.4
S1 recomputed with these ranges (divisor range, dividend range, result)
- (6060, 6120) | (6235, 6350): 1.26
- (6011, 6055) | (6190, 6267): 1.36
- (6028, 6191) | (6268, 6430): 1.21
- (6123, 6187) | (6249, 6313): 1.17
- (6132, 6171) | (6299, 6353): 1.15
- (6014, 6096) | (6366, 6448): 1.19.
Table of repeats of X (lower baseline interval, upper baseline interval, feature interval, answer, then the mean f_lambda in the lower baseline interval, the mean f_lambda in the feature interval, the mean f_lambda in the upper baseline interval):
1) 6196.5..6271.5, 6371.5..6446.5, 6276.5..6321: -2.20 AA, 69.4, 70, 62.2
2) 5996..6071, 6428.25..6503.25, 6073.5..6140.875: -4.19 AA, 49.7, 55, 61.8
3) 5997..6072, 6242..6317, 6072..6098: -1.27 AA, 49.9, 56.5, 69.4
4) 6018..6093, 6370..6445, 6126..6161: -3.83 AA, 52.4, 60.9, 62.2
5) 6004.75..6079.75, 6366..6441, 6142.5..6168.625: -1.87 AA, 51.8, 59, 62.4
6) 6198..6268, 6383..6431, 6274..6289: -0.34 AA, 69.3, 68.8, 62.1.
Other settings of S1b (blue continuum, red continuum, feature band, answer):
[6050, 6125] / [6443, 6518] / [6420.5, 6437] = -0.04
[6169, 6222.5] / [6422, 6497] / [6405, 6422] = 0.01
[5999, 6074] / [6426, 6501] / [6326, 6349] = -0.13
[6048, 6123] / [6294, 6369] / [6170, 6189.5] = 0.05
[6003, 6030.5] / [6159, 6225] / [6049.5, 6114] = 0.02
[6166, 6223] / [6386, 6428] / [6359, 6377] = -0.04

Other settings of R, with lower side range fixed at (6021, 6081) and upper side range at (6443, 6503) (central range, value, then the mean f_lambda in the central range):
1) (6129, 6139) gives -1.61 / 62.5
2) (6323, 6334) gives -1.60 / 66.9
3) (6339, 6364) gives -2.62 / 65.2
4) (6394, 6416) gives -0.78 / 62.4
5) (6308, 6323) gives -3.33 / 71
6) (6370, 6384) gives -0.75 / 62.8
